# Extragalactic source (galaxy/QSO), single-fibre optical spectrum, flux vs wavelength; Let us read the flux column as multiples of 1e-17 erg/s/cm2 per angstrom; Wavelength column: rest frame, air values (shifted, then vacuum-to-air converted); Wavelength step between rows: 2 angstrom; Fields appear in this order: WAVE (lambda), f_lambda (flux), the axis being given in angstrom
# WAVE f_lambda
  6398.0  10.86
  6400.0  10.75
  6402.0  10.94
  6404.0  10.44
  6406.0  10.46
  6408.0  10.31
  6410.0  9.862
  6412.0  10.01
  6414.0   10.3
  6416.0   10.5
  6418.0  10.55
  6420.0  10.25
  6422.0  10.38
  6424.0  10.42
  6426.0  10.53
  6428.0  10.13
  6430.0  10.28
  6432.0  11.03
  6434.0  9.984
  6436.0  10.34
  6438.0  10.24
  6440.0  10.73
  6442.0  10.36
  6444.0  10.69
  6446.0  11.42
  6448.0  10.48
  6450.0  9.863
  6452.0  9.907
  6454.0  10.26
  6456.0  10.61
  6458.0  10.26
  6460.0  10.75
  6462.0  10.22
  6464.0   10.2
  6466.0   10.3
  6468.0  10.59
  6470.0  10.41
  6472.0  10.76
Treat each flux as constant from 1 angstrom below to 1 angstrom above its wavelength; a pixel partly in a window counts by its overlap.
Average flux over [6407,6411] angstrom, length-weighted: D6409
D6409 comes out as 10.1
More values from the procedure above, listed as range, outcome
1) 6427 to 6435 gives 10.4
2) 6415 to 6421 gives 10.4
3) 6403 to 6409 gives 10.4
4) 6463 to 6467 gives 10.2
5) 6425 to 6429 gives 10.3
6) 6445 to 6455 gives 10.4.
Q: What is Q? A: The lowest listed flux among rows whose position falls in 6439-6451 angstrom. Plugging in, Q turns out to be 9.863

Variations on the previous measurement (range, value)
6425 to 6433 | 10.13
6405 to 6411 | 9.862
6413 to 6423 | 10.25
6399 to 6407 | 10.44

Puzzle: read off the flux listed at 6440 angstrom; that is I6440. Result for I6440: 10.73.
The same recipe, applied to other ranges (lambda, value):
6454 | 10.26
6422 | 10.38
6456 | 10.61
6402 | 10.94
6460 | 10.75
